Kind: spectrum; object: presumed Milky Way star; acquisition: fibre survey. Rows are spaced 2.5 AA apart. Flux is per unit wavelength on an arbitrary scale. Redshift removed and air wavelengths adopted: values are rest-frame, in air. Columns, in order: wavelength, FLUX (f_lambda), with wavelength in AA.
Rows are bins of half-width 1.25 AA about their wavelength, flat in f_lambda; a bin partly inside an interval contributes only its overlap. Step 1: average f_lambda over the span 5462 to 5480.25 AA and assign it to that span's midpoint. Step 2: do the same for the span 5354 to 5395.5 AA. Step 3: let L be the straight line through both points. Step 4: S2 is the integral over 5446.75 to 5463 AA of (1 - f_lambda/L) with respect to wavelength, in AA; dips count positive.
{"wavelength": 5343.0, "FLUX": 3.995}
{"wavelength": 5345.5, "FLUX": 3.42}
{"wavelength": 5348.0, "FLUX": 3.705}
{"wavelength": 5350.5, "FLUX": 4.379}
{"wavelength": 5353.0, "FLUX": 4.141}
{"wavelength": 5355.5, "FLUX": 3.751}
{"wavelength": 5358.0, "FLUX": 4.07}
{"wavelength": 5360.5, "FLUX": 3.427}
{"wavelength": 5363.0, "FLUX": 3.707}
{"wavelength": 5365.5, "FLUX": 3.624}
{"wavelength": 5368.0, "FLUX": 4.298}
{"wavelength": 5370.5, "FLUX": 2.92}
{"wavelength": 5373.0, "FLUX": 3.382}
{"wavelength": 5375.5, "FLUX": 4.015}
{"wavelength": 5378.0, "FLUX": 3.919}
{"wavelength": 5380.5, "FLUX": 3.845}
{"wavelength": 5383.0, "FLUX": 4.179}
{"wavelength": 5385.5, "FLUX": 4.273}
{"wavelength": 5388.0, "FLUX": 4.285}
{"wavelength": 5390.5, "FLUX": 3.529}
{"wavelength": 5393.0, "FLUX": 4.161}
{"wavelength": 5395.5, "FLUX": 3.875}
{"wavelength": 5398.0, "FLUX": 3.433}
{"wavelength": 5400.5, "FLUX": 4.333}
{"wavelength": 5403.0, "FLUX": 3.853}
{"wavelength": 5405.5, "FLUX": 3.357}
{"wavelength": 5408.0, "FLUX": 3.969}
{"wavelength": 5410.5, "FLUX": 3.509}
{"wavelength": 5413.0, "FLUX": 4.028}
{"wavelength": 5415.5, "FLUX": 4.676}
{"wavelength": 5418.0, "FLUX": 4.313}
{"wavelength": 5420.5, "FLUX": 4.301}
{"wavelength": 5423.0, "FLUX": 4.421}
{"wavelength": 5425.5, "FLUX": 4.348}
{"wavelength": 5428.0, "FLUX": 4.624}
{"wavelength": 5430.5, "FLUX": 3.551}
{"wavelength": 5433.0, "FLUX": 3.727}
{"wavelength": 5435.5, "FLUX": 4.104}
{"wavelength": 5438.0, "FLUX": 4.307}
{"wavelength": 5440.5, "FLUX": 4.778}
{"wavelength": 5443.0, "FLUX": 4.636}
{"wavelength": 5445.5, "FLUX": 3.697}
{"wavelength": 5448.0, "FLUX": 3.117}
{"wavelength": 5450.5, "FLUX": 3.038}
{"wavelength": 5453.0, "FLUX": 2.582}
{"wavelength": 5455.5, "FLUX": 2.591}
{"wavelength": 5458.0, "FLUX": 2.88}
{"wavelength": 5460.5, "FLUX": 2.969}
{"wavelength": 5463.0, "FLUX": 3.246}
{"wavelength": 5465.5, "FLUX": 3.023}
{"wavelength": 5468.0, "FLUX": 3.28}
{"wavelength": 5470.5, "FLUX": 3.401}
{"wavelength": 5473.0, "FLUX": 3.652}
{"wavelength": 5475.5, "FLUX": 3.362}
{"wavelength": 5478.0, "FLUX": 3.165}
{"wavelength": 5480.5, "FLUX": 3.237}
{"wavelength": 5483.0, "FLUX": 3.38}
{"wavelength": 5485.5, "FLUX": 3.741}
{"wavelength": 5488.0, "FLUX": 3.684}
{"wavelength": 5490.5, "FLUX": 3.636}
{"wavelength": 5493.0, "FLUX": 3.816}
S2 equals 2.4 AA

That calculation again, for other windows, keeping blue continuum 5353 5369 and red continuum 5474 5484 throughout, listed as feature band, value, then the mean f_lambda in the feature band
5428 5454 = -2.5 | 3.81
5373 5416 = -2.9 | 3.93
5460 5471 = 0.6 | 3.18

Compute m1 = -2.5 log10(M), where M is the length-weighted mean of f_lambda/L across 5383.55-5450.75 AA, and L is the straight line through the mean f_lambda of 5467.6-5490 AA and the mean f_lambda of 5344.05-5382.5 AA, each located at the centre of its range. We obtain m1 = -0.114 mag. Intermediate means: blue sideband 3.78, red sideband 3.45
